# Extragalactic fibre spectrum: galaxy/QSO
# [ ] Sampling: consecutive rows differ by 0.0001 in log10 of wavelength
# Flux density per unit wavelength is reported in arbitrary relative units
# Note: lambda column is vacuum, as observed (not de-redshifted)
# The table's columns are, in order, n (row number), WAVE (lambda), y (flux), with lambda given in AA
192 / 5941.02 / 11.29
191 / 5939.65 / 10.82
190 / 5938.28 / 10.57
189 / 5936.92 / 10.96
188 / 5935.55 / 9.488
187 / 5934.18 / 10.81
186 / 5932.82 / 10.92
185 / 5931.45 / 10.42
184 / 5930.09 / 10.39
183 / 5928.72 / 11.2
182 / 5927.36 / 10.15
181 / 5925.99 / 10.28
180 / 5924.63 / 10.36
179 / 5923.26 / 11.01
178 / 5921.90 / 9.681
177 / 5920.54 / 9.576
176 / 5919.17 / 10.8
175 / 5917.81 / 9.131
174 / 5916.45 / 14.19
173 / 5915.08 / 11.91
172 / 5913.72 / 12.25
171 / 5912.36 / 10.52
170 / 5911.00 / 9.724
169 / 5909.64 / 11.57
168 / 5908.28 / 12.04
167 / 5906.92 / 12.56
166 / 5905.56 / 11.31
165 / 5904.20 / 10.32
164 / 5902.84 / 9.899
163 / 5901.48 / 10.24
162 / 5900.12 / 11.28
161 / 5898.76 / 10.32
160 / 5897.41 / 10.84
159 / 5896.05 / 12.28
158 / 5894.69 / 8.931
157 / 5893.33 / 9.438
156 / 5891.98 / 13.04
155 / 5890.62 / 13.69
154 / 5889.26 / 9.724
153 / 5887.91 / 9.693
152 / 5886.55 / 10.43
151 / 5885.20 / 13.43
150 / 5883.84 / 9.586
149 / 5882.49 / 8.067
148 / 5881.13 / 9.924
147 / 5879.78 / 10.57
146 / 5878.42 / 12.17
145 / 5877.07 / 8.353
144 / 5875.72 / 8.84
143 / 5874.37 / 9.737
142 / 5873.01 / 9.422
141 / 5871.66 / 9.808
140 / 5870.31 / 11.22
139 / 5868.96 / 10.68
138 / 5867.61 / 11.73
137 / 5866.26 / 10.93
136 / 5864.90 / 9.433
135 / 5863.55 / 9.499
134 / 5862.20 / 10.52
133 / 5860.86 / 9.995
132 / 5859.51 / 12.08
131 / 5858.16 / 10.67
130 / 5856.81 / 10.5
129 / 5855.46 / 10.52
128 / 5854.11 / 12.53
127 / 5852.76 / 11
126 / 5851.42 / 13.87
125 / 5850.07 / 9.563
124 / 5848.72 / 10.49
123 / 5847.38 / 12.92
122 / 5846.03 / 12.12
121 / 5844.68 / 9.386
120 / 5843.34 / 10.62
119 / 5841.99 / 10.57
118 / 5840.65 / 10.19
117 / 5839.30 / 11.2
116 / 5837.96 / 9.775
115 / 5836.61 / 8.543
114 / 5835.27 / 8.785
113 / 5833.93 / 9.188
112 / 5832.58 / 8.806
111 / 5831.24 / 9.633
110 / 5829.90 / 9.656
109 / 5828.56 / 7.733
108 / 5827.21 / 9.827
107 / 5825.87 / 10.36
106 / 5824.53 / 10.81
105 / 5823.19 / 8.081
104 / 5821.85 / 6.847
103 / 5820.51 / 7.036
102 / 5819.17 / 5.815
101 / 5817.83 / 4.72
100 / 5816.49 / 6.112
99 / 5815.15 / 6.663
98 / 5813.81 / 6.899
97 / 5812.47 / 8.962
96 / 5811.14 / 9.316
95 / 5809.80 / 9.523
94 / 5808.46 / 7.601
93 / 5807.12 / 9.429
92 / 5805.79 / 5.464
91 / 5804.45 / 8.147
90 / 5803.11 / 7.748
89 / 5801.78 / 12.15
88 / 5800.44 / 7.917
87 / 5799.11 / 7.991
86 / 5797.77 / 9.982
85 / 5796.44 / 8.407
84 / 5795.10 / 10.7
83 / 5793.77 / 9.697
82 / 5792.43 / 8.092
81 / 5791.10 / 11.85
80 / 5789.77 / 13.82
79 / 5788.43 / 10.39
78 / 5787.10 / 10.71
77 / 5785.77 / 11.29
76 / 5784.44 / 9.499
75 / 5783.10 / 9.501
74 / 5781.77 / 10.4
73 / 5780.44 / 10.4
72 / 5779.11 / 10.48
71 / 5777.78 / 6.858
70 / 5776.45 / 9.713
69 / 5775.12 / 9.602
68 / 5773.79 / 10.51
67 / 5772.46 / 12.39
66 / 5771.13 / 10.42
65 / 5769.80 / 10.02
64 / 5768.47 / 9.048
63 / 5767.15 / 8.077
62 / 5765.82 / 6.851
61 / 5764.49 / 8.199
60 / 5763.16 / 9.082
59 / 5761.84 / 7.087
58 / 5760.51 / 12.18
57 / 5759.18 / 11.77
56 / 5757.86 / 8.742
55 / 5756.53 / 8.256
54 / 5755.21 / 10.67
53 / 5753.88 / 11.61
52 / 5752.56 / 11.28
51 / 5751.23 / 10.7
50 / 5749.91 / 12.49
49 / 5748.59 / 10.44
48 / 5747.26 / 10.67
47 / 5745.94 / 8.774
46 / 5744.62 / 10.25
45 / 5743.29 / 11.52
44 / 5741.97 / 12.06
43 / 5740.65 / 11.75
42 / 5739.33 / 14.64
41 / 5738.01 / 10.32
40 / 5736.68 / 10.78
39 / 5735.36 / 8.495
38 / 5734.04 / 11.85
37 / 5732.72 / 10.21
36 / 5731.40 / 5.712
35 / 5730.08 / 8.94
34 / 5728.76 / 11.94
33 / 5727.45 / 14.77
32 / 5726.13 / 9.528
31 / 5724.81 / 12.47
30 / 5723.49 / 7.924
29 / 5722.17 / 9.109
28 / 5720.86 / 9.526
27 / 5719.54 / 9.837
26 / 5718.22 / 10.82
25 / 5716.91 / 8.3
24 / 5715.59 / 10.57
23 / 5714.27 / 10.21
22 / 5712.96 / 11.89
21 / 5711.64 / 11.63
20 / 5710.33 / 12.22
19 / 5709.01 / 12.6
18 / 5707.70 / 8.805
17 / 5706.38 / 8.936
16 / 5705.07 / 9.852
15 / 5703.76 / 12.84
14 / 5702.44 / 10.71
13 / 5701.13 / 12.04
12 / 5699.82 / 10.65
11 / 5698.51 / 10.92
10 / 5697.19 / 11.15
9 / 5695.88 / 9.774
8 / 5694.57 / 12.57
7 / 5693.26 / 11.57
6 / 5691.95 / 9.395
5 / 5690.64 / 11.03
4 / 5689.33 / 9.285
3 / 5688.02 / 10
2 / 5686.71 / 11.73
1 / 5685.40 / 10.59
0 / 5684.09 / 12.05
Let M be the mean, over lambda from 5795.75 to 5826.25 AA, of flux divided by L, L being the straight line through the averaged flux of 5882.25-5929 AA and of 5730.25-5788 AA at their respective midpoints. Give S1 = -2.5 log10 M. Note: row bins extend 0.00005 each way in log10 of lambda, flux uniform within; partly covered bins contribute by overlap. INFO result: 0.27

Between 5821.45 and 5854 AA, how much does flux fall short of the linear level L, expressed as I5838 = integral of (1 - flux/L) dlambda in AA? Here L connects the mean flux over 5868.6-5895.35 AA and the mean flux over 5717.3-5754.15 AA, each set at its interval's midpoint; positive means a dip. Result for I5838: 1.1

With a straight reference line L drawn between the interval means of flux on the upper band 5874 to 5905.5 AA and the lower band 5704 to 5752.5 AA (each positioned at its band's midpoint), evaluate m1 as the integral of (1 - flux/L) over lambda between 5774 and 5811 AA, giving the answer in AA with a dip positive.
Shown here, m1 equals 3.6 AA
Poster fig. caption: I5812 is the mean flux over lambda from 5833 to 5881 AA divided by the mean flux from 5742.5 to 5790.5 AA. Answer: 1.0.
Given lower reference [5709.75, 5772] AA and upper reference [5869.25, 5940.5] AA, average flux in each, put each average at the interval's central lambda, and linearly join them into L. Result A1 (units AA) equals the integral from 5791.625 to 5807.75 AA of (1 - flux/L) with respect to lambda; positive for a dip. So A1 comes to 2.5 AA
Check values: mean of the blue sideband 10.3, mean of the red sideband 10.7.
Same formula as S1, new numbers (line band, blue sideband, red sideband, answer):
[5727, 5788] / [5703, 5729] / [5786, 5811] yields -0.02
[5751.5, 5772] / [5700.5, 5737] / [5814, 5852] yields 0.04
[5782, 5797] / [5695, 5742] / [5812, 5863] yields -0.04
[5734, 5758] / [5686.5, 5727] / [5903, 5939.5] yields -0.02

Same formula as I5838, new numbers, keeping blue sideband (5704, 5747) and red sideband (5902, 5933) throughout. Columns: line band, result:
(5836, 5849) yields 0.2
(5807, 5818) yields 3.0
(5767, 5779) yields 1.0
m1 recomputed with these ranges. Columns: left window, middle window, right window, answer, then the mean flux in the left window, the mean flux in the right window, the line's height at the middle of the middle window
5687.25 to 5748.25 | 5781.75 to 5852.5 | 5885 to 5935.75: 9.35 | 10.6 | 10.9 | 10.8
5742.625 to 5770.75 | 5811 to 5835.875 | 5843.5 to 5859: 6.18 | 9.9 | 11.2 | 10.8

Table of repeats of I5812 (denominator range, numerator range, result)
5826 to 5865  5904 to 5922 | 1.08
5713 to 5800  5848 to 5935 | 1.05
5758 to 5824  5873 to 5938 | 1.18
